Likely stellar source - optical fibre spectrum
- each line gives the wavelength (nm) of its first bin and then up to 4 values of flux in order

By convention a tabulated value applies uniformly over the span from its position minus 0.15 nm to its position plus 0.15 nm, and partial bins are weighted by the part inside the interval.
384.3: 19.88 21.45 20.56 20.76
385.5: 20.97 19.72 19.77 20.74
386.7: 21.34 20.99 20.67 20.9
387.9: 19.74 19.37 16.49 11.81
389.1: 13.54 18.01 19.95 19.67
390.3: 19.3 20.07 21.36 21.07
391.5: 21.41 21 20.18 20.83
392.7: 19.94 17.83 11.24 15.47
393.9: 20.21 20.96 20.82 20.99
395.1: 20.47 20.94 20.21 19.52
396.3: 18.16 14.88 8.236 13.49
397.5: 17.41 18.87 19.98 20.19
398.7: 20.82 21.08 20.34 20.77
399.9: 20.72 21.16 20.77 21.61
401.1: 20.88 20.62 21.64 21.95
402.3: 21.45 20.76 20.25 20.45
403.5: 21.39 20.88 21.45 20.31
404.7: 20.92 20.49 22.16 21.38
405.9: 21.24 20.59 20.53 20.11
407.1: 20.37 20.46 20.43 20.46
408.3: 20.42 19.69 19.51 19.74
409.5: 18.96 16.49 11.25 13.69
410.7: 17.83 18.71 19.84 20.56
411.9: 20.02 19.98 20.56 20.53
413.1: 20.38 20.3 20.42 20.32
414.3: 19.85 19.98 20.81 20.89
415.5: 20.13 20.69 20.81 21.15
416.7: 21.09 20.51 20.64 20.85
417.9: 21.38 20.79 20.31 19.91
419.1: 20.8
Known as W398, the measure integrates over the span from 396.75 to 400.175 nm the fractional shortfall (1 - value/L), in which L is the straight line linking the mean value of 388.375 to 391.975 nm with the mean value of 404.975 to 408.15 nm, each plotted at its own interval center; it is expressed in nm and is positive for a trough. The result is 0.22 nm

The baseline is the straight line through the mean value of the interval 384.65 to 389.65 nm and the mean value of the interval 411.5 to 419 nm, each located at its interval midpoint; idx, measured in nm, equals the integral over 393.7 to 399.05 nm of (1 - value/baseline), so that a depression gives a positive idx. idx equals 0.255 nm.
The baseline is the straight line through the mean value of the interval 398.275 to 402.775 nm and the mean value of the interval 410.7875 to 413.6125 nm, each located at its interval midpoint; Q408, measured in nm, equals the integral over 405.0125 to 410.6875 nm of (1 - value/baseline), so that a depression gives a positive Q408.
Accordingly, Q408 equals 0.31 nm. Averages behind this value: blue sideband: 21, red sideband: 20.1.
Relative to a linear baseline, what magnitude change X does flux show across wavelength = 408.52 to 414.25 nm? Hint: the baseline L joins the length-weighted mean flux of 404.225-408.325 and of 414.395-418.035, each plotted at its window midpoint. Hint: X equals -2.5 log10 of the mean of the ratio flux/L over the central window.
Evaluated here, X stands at 0.101 mag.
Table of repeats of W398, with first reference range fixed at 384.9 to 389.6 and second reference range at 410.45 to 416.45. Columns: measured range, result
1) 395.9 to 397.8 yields 0.39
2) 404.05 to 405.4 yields -0.09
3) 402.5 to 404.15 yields -0.10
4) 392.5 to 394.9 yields 0.11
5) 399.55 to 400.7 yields -0.08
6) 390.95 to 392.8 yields -0.15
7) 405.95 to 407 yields -0.04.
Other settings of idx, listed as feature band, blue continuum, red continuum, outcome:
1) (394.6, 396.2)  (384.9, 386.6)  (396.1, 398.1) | -0.39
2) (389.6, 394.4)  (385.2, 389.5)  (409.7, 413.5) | -0.14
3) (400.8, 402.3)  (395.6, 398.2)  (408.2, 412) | -0.36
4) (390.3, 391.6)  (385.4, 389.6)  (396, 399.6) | -0.16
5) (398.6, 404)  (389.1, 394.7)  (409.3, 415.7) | -0.50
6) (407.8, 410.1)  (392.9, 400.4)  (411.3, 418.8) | 0.12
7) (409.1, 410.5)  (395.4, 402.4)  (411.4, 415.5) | 0.29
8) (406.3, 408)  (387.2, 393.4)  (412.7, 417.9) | -0.03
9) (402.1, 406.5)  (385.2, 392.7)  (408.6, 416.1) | -0.36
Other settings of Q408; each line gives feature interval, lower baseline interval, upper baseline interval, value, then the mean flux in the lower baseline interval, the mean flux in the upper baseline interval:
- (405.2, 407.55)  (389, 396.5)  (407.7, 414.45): -0.20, 19.3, 19.1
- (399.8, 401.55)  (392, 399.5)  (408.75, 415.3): -0.21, 18.5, 19.1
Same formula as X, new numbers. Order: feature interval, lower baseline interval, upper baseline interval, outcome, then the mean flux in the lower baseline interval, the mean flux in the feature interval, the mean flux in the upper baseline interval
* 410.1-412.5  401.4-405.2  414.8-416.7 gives 0.14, 21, 18.3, 20.8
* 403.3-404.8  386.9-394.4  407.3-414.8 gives -0.10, 18.9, 21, 19.2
